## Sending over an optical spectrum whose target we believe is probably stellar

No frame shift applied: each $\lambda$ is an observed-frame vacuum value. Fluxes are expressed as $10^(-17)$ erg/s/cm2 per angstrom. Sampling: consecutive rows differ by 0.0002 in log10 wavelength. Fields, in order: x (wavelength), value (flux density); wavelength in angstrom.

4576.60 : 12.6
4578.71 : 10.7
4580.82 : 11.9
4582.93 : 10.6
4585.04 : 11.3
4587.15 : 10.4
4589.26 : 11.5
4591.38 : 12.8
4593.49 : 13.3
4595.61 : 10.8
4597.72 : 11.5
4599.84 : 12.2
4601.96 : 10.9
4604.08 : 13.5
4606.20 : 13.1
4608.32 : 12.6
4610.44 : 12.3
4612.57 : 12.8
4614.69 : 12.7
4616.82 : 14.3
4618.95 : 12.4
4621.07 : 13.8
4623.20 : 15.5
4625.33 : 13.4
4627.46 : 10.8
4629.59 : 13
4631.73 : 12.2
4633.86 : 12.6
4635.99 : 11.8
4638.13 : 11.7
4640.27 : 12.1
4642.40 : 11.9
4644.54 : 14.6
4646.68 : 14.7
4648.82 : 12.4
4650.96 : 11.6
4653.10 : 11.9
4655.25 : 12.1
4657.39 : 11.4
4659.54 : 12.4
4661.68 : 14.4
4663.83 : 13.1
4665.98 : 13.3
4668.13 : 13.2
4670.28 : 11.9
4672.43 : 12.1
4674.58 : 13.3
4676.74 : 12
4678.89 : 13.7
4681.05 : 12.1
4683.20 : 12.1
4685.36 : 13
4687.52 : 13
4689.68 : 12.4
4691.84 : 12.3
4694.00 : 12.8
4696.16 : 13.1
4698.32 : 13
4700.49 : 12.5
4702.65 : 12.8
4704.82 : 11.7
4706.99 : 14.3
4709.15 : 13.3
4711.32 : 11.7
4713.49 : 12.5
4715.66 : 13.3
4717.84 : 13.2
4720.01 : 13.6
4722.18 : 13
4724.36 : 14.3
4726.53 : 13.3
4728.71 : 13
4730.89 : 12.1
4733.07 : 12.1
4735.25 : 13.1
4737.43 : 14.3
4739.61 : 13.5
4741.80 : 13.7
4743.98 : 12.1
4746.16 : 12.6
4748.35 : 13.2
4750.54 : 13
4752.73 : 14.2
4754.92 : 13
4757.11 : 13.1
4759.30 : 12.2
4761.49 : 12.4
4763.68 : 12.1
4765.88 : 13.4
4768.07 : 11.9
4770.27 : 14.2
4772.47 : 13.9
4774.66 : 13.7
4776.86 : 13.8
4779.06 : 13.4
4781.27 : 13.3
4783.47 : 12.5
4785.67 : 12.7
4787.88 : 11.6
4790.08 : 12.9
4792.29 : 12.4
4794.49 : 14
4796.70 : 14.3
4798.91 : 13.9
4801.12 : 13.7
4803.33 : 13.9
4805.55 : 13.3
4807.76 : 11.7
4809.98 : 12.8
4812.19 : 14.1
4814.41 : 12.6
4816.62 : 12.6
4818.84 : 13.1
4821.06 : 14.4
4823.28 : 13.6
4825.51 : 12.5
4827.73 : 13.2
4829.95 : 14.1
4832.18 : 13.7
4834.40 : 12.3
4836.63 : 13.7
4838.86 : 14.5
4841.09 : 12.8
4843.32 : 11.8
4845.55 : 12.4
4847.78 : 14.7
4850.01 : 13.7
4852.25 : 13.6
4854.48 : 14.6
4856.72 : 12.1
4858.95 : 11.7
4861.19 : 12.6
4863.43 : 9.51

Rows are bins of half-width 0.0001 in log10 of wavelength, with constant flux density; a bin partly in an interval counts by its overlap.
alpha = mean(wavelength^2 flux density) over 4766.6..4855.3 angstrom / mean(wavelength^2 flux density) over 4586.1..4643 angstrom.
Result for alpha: 1.16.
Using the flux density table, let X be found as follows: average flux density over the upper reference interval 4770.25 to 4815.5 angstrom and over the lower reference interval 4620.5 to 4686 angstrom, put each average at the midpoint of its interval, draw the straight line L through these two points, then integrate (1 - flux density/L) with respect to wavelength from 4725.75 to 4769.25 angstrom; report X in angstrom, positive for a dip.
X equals 0.5 angstrom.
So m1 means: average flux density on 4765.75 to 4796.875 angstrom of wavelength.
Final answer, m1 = 13.2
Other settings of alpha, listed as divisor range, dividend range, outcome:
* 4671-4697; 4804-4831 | 1.10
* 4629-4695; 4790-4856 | 1.13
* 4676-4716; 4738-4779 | 1.06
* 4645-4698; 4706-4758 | 1.06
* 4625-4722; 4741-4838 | 1.09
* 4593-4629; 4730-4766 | 1.08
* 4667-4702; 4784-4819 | 1.09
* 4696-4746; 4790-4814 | 1.06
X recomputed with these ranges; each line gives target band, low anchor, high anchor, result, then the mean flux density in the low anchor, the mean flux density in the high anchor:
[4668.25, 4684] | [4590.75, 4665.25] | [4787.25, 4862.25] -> 0.3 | 12.6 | 13.2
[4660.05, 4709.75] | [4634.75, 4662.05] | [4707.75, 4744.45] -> -0.2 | 12.5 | 13.1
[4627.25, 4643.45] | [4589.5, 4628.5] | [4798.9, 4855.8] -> 0.9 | 12.7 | 13.3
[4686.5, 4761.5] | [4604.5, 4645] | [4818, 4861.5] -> 0.3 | 12.8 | 13.3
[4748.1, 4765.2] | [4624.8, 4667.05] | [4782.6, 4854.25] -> 0.1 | 12.6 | 13.2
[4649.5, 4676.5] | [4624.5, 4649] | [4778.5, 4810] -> 0.3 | 12.6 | 13.1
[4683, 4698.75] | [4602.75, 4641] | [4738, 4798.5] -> 0.3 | 12.8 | 13.1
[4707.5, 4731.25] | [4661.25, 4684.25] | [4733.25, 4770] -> -0.3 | 12.8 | 13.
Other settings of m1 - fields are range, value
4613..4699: 12.8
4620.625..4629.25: 13.3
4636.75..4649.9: 12.9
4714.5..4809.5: 13.1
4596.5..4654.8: 12.7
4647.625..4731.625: 12.8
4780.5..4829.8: 13.2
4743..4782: 13.1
